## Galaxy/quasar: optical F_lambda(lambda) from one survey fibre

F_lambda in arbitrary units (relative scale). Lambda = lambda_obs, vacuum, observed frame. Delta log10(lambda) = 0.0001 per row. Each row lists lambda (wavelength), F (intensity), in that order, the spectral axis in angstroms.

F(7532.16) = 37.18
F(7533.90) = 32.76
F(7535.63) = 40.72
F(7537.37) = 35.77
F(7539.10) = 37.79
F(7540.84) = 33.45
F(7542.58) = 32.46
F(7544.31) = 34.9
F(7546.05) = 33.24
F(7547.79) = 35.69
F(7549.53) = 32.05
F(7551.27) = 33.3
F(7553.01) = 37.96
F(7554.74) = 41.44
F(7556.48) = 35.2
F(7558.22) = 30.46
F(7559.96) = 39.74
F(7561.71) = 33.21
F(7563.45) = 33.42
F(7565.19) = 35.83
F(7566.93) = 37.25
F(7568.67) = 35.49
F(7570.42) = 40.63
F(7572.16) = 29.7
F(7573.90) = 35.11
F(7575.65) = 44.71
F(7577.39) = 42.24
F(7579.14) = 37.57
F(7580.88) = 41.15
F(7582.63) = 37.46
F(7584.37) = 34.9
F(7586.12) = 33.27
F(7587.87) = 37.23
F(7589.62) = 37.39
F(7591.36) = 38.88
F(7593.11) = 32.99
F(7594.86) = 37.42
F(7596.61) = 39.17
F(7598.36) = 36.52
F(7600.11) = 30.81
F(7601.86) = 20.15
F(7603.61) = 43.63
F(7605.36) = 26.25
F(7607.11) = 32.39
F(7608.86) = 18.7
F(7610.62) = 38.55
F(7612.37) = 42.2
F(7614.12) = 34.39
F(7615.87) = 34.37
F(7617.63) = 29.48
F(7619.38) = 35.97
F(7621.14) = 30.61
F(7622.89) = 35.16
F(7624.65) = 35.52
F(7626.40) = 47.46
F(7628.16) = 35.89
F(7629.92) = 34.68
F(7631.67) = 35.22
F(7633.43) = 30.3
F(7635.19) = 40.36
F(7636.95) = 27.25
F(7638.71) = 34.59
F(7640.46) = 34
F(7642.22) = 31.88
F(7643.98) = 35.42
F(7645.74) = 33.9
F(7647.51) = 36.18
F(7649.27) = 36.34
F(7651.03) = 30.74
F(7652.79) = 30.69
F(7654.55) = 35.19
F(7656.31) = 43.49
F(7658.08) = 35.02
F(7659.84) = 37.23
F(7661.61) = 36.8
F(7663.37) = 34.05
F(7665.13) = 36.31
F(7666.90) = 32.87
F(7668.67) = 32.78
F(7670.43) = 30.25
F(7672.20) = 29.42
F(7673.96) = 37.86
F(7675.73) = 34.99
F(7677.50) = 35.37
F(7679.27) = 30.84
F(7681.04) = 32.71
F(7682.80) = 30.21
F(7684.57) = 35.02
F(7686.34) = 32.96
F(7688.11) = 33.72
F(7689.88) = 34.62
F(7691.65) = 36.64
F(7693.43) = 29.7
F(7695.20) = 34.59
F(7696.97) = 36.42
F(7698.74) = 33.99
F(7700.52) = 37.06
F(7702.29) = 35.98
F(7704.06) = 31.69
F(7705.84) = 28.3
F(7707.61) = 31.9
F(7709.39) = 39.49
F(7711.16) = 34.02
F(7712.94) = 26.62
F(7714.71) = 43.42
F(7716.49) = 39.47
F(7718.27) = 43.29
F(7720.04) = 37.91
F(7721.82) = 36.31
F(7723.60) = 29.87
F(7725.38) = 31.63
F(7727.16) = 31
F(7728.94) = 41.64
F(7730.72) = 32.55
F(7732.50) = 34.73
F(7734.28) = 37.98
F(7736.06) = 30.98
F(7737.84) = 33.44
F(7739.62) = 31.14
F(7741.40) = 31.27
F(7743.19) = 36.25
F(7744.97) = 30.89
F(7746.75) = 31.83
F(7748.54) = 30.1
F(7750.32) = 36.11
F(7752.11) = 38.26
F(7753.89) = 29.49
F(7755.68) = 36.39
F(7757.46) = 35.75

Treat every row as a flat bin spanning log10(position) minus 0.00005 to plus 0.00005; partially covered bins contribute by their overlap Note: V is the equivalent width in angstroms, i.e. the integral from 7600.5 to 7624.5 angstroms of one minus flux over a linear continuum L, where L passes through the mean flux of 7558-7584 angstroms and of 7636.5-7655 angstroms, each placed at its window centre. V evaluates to 1.7 angstroms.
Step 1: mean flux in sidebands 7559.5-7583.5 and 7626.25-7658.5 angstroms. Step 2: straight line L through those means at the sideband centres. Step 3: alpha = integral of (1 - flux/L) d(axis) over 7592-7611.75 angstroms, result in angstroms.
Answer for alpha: 2.0 angstroms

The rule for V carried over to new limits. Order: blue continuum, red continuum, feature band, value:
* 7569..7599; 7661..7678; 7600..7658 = 2.5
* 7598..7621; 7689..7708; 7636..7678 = -1.4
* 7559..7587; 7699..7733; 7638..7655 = 1.0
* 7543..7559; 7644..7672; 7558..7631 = -1.4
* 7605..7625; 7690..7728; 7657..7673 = -0.1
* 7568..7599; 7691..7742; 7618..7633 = 0.2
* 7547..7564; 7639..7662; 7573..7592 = -1.6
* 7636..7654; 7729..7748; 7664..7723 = -2.0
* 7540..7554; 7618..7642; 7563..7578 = -1.2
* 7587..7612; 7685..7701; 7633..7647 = 0.2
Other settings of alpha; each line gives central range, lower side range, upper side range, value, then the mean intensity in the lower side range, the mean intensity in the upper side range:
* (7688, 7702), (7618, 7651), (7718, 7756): -0.1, 34.8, 34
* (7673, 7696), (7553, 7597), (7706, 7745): 1.0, 36.9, 34.8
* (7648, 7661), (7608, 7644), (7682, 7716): -0.5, 34.4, 34.1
